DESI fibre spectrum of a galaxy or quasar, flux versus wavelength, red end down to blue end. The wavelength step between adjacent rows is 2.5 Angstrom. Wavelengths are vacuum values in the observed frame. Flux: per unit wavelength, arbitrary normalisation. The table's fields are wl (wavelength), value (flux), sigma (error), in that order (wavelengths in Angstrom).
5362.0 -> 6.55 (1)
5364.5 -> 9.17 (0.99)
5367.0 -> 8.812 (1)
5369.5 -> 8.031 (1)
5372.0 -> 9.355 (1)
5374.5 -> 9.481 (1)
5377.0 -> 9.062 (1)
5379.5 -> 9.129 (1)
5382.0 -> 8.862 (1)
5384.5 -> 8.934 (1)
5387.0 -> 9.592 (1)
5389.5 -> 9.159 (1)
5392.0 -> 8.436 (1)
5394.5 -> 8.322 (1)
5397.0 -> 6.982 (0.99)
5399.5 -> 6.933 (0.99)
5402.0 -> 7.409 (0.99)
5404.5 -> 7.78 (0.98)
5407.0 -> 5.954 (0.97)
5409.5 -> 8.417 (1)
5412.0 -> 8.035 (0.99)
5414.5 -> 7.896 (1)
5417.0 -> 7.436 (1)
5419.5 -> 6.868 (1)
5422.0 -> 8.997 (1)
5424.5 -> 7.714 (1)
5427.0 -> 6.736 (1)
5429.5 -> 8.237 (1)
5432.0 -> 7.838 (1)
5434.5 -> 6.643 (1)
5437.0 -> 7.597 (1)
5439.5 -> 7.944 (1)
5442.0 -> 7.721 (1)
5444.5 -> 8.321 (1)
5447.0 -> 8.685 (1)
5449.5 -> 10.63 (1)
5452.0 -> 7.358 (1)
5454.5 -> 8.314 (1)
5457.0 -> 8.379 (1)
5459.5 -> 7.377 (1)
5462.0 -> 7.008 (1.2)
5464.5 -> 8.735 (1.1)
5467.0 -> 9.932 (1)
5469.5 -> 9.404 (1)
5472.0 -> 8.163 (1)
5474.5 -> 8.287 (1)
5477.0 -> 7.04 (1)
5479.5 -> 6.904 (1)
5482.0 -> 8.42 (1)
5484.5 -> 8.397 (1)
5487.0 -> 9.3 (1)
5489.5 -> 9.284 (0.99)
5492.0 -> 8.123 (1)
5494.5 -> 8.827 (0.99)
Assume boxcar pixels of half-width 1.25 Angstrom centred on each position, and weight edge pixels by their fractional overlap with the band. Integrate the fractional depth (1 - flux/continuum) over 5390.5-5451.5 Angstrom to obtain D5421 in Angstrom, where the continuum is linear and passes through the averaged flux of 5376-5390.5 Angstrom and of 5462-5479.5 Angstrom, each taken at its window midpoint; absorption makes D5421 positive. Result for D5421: 6.7 Angstrom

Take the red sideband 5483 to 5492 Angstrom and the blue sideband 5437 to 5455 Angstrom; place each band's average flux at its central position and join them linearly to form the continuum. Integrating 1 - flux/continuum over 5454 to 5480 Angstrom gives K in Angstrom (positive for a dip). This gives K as 1.3 Angstrom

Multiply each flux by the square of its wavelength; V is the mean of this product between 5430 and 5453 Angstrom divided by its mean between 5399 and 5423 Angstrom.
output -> 1.1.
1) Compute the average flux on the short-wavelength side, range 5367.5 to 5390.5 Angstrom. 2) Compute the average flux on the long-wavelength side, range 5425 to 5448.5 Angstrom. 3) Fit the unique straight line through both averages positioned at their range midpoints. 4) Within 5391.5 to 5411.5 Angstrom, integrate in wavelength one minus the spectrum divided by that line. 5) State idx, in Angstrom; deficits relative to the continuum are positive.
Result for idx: 2.44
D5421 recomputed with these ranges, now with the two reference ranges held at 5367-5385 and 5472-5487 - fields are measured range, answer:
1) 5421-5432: 0.77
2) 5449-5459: -0.26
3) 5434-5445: 0.90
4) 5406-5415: 1.08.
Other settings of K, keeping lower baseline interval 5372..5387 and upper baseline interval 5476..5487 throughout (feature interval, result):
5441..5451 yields -0.6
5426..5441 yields 1.7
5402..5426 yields 2.9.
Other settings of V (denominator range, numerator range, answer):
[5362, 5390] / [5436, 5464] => 0.94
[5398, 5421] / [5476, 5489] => 1.12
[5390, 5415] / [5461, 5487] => 1.11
